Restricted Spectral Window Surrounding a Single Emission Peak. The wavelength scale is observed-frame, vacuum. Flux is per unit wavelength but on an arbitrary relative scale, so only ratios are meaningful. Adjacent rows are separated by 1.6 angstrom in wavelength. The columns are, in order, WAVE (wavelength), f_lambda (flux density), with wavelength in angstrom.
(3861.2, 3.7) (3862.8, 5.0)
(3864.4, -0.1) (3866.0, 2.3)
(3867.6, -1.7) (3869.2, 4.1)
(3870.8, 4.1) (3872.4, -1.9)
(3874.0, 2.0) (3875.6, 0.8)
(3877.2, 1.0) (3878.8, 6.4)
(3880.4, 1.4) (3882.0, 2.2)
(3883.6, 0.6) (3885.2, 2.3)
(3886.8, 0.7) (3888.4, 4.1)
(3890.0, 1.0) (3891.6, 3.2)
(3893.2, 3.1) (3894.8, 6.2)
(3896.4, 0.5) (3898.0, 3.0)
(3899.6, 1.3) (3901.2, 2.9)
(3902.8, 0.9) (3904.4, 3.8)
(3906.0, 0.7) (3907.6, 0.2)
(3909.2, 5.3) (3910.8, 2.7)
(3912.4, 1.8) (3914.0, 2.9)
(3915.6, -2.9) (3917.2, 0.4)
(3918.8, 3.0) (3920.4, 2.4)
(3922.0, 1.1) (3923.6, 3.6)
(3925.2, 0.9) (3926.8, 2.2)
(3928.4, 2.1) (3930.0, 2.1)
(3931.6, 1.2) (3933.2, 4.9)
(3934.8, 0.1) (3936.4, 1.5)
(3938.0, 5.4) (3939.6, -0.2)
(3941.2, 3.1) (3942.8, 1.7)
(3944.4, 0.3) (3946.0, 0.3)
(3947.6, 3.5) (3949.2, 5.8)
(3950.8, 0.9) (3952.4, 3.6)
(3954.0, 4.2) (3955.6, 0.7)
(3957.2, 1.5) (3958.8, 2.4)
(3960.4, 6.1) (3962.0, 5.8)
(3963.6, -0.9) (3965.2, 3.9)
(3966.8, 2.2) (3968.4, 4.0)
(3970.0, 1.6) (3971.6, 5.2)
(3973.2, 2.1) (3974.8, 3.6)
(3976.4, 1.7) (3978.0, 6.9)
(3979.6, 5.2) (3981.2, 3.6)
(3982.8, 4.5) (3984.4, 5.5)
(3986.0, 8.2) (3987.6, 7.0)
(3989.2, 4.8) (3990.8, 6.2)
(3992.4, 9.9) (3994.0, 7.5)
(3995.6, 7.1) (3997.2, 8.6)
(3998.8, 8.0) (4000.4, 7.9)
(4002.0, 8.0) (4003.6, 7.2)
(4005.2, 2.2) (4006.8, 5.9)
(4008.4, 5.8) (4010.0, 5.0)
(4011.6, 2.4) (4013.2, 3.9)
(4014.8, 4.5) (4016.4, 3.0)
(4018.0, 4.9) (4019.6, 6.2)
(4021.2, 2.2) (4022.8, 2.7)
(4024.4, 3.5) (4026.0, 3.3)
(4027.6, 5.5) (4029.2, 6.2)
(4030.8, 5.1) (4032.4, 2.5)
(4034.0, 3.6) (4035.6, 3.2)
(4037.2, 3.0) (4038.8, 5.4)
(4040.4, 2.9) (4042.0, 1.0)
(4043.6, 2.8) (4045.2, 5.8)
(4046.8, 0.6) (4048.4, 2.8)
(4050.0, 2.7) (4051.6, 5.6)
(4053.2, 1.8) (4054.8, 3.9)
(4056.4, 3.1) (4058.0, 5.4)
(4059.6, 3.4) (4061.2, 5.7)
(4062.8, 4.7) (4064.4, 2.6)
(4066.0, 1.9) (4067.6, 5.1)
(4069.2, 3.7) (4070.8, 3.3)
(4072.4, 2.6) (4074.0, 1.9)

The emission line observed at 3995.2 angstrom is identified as C IV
